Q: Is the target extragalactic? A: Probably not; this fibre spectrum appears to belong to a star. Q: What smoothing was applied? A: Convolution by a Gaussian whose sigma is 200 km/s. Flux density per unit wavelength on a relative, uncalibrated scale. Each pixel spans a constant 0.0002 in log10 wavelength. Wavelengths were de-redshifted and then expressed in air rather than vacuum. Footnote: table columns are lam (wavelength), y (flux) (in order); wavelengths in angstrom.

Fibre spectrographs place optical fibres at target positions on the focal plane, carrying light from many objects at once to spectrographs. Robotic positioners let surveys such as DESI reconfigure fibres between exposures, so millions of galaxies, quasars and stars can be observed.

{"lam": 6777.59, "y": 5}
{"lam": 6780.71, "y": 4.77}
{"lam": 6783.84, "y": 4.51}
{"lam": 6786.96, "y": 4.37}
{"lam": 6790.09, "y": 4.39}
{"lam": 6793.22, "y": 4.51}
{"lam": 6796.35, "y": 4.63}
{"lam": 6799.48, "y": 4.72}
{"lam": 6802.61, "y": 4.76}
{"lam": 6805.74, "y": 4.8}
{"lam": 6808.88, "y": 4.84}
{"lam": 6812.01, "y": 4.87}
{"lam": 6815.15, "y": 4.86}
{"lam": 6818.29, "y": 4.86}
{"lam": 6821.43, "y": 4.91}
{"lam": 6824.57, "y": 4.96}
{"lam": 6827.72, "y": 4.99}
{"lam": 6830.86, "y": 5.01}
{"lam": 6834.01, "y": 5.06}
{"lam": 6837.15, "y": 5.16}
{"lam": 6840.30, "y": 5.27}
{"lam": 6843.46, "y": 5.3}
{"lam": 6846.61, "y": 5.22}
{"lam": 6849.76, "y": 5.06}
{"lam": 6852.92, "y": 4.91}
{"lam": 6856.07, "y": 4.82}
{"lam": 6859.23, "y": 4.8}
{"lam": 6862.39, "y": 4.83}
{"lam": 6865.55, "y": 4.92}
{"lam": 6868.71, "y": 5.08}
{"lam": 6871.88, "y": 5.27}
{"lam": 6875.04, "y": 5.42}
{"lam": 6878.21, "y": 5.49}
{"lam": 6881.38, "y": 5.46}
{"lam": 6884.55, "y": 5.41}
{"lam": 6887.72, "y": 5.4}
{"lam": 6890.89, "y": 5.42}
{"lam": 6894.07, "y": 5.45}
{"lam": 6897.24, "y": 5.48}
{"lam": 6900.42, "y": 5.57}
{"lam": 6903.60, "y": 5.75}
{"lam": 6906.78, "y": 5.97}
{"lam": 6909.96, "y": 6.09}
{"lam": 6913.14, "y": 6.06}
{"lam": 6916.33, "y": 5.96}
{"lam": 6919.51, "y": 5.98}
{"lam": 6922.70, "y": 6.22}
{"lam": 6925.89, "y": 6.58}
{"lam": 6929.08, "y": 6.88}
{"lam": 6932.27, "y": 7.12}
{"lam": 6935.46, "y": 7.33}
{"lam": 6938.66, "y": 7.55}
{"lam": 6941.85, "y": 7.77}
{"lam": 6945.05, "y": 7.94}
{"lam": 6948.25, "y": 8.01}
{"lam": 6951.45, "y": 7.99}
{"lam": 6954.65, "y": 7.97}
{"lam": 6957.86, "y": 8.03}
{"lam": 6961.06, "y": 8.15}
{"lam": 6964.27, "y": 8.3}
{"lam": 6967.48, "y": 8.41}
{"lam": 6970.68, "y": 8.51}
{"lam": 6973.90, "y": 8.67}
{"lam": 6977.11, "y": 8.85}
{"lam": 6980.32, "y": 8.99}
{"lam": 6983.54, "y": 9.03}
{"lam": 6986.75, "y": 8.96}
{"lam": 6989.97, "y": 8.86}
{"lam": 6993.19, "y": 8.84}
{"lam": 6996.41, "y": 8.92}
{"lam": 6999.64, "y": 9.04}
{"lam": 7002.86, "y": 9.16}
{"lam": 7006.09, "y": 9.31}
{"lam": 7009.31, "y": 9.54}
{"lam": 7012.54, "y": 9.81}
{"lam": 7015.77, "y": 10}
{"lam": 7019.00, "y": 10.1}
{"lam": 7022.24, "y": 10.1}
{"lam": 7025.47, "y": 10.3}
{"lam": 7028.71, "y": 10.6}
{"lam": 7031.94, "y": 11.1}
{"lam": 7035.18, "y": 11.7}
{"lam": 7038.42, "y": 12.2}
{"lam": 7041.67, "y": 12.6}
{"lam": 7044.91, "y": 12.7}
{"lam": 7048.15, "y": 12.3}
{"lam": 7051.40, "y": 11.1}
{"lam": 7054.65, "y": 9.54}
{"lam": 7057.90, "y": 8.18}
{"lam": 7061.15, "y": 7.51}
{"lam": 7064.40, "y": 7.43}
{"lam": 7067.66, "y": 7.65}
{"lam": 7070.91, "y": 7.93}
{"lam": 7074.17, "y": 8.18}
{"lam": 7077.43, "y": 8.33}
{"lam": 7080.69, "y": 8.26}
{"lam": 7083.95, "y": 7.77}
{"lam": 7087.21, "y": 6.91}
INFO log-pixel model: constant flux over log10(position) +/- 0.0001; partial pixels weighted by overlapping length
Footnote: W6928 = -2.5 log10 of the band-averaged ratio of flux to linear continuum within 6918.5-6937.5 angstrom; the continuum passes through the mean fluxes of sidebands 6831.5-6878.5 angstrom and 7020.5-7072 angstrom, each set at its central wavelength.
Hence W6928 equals 0.05 mag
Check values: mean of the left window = 5.09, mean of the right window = 10.2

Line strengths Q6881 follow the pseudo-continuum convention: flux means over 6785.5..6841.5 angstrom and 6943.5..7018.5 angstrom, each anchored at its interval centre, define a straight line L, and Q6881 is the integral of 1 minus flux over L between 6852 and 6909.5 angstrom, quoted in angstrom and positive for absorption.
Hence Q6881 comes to 9.8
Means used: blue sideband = 4.83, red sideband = 8.77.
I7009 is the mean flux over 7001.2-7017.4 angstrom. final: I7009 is 9.57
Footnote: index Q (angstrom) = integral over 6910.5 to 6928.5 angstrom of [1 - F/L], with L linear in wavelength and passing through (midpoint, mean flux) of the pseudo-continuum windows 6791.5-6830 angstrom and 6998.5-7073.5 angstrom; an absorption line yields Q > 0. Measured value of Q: 2.7 angstrom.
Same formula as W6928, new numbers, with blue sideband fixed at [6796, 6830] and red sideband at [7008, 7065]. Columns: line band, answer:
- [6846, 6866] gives 0.20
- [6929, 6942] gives 0.08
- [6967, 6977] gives 0.03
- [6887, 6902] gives 0.25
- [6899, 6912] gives 0.22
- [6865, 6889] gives 0.21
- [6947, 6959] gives 0.05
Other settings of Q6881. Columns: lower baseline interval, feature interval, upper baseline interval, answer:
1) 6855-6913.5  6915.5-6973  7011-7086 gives -4.13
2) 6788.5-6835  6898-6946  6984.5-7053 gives 7.57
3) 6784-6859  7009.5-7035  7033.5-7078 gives -3.32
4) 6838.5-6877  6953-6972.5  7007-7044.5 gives 0.91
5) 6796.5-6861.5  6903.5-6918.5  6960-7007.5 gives 2.15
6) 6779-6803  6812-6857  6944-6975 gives 3.88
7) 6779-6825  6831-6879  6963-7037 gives 6.97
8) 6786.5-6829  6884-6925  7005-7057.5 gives 8.84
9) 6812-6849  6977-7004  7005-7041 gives 1.74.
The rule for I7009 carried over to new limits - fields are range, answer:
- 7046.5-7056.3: 11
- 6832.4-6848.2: 5.2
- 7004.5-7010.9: 9.44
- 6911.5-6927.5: 6.16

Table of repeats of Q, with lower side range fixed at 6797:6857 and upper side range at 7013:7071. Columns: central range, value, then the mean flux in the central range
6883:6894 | 1.8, 5.41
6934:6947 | 0.1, 7.66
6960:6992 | -0.3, 8.68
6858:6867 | 1.5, 4.85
